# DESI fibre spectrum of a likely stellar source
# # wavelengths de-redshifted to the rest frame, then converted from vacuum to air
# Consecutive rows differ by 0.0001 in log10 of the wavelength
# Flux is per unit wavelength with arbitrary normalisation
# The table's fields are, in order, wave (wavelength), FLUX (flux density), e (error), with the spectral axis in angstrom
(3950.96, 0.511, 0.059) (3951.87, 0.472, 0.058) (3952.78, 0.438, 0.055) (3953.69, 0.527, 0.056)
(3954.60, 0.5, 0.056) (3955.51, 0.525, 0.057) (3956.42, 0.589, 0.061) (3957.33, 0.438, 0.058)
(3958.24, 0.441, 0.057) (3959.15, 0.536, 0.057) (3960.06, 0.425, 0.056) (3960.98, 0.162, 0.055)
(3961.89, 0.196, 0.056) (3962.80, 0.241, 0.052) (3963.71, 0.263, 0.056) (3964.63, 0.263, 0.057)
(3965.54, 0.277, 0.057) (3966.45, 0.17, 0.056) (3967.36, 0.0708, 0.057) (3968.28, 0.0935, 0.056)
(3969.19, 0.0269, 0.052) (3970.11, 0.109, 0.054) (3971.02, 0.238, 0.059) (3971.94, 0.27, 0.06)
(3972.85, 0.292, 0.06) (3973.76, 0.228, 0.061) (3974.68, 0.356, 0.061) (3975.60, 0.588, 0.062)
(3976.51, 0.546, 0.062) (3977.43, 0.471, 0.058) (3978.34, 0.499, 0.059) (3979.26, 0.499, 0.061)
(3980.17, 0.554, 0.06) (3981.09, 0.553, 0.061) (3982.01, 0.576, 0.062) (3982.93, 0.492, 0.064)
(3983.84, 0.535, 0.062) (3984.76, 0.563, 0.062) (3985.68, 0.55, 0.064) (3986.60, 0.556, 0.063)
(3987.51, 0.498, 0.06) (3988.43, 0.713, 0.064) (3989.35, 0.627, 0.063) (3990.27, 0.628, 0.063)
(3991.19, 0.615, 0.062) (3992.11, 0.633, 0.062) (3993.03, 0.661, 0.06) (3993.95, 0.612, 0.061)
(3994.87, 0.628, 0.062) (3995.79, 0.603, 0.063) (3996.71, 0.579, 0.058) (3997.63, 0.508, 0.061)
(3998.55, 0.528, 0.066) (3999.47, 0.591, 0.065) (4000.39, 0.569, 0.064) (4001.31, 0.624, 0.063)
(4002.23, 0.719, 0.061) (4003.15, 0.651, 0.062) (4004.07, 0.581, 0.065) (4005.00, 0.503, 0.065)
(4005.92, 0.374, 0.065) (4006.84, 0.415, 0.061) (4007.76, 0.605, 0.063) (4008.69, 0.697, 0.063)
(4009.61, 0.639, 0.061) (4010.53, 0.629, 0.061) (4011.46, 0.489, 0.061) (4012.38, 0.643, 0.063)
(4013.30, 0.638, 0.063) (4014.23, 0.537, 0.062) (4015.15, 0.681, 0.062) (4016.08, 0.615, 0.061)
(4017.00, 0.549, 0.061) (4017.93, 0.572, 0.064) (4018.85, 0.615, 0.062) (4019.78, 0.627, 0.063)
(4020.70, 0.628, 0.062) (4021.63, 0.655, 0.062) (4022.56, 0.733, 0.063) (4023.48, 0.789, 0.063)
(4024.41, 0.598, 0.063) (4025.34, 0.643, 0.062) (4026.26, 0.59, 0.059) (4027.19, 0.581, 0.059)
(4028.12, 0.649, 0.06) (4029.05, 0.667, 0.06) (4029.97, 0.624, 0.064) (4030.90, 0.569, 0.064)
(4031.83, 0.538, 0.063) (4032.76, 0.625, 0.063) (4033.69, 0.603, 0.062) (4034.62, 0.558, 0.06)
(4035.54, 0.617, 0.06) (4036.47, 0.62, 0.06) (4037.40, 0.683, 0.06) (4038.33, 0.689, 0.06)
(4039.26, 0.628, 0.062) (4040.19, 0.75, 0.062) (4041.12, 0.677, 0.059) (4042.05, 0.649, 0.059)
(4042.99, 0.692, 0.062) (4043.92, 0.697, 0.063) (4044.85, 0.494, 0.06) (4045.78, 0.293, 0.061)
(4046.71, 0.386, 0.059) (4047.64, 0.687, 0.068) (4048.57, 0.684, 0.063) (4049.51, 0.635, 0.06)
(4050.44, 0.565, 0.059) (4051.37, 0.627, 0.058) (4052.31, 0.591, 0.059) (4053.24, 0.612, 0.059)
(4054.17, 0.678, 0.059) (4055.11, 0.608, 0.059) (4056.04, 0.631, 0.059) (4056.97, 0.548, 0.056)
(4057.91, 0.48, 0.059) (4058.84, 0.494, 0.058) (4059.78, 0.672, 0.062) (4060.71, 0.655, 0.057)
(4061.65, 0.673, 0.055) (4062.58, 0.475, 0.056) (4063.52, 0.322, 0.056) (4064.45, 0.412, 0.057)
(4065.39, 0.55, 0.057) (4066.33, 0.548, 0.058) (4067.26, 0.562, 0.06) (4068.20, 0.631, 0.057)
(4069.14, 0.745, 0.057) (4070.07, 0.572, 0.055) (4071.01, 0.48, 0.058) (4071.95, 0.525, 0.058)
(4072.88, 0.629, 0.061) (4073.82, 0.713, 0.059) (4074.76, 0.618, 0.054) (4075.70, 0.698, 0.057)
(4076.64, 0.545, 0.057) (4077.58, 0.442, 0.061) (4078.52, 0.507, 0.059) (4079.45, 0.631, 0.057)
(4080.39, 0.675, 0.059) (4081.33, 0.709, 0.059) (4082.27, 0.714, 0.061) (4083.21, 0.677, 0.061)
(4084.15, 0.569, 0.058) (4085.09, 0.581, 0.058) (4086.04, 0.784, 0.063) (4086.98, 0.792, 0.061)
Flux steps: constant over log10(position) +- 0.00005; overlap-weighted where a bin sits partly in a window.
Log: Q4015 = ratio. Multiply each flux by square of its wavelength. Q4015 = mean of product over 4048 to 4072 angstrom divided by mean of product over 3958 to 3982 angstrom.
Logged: 1.85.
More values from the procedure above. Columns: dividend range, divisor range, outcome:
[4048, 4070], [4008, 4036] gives 0.96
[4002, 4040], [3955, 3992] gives 1.53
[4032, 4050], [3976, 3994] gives 1.11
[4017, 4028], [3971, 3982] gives 1.48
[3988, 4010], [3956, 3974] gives 2.28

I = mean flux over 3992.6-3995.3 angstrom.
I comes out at 0.633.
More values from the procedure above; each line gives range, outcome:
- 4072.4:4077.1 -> 0.64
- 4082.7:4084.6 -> 0.626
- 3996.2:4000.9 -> 0.557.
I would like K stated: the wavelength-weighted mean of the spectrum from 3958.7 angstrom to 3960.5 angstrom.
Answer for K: 0.481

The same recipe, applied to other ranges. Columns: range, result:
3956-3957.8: 0.512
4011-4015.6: 0.598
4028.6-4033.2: 0.605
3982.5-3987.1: 0.54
